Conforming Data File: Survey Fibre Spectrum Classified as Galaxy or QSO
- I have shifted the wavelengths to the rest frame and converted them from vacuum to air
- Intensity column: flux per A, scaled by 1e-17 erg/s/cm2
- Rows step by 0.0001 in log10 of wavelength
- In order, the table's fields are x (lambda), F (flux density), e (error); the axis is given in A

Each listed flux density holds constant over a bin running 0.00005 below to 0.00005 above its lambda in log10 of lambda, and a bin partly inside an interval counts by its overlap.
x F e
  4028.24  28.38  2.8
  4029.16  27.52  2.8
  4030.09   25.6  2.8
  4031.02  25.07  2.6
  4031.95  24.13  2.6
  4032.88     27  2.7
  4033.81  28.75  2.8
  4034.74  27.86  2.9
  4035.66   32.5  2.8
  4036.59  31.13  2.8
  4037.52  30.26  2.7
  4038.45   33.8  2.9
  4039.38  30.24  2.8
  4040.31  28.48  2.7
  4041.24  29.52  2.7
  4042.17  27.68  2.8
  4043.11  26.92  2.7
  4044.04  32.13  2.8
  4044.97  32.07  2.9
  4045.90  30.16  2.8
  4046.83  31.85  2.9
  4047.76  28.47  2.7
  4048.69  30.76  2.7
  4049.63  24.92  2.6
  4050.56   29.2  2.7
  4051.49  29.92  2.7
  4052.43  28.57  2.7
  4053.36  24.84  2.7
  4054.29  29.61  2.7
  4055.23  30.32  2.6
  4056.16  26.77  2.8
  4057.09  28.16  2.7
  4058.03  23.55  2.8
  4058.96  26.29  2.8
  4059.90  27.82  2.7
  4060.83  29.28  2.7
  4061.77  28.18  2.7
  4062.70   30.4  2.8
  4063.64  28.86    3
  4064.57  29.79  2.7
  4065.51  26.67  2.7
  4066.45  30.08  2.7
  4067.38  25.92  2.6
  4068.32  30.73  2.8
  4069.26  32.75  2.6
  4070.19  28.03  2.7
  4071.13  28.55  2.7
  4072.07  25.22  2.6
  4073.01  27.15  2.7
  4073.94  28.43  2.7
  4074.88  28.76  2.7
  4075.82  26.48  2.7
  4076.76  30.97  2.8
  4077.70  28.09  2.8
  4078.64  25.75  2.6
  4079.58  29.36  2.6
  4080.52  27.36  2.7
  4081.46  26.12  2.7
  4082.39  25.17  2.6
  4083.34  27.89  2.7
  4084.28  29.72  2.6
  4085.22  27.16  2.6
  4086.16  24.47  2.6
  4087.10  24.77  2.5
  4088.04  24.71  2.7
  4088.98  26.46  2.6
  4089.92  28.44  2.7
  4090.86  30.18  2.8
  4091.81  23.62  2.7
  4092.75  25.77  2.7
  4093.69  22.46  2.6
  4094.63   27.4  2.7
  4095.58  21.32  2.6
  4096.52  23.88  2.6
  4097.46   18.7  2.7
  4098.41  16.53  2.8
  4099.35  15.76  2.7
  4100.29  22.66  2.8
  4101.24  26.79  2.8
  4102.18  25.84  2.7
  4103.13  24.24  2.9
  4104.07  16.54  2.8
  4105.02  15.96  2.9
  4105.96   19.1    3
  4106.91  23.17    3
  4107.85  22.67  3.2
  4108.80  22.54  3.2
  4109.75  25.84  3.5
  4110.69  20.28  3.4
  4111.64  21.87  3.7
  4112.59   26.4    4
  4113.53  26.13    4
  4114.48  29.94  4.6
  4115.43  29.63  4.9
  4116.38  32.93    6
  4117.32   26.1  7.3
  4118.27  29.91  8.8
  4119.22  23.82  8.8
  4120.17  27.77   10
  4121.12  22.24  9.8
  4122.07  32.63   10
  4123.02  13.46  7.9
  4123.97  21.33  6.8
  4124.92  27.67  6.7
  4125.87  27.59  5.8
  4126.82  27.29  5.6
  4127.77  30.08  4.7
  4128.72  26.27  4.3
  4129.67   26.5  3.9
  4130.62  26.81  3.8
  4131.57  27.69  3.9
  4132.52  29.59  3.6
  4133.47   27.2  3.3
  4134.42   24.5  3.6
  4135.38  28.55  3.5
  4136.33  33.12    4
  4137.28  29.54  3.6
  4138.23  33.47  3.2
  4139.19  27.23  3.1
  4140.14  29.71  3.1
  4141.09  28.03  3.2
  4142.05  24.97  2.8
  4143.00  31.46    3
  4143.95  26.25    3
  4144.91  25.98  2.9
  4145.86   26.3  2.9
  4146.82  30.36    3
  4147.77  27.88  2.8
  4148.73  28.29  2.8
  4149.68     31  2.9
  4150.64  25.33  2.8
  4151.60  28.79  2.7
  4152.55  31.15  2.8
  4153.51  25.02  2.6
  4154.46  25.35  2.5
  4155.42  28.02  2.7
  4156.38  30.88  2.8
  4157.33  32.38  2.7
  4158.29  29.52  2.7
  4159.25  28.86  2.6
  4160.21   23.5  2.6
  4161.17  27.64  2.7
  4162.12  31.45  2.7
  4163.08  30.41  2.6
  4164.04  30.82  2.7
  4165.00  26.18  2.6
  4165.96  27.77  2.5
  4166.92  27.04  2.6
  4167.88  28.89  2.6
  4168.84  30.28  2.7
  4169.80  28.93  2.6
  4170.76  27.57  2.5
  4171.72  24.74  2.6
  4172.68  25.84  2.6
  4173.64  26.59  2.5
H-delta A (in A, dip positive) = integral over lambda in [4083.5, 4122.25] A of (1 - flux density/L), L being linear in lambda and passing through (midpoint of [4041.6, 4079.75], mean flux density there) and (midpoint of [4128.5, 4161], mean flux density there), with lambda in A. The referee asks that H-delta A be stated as 5.3 A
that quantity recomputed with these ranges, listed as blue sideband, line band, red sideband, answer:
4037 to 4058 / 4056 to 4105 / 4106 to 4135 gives 2.78 A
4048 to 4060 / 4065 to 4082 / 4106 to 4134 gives -0.57 A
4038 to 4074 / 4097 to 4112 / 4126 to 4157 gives 3.85 A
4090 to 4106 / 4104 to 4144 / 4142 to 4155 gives -1.58 A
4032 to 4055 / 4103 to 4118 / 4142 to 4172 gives 2.45 A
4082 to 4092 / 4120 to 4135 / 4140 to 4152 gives 0.77 A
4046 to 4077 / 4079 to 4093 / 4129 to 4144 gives 0.82 A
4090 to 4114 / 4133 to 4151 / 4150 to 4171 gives -1.19 A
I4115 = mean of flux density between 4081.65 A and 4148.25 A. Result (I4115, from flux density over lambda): 25.7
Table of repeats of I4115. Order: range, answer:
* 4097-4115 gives 22.2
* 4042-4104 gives 27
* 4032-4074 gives 28.8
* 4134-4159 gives 28.6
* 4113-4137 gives 27.2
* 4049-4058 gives 27.8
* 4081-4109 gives 23.7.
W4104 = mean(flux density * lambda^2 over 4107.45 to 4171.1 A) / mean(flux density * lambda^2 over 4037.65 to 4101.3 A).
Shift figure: 1.0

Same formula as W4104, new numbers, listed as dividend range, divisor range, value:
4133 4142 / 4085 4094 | 1.14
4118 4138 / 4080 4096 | 1.05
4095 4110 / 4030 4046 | 0.76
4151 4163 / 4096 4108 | 1.41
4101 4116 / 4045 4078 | 0.85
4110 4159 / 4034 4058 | 0.98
